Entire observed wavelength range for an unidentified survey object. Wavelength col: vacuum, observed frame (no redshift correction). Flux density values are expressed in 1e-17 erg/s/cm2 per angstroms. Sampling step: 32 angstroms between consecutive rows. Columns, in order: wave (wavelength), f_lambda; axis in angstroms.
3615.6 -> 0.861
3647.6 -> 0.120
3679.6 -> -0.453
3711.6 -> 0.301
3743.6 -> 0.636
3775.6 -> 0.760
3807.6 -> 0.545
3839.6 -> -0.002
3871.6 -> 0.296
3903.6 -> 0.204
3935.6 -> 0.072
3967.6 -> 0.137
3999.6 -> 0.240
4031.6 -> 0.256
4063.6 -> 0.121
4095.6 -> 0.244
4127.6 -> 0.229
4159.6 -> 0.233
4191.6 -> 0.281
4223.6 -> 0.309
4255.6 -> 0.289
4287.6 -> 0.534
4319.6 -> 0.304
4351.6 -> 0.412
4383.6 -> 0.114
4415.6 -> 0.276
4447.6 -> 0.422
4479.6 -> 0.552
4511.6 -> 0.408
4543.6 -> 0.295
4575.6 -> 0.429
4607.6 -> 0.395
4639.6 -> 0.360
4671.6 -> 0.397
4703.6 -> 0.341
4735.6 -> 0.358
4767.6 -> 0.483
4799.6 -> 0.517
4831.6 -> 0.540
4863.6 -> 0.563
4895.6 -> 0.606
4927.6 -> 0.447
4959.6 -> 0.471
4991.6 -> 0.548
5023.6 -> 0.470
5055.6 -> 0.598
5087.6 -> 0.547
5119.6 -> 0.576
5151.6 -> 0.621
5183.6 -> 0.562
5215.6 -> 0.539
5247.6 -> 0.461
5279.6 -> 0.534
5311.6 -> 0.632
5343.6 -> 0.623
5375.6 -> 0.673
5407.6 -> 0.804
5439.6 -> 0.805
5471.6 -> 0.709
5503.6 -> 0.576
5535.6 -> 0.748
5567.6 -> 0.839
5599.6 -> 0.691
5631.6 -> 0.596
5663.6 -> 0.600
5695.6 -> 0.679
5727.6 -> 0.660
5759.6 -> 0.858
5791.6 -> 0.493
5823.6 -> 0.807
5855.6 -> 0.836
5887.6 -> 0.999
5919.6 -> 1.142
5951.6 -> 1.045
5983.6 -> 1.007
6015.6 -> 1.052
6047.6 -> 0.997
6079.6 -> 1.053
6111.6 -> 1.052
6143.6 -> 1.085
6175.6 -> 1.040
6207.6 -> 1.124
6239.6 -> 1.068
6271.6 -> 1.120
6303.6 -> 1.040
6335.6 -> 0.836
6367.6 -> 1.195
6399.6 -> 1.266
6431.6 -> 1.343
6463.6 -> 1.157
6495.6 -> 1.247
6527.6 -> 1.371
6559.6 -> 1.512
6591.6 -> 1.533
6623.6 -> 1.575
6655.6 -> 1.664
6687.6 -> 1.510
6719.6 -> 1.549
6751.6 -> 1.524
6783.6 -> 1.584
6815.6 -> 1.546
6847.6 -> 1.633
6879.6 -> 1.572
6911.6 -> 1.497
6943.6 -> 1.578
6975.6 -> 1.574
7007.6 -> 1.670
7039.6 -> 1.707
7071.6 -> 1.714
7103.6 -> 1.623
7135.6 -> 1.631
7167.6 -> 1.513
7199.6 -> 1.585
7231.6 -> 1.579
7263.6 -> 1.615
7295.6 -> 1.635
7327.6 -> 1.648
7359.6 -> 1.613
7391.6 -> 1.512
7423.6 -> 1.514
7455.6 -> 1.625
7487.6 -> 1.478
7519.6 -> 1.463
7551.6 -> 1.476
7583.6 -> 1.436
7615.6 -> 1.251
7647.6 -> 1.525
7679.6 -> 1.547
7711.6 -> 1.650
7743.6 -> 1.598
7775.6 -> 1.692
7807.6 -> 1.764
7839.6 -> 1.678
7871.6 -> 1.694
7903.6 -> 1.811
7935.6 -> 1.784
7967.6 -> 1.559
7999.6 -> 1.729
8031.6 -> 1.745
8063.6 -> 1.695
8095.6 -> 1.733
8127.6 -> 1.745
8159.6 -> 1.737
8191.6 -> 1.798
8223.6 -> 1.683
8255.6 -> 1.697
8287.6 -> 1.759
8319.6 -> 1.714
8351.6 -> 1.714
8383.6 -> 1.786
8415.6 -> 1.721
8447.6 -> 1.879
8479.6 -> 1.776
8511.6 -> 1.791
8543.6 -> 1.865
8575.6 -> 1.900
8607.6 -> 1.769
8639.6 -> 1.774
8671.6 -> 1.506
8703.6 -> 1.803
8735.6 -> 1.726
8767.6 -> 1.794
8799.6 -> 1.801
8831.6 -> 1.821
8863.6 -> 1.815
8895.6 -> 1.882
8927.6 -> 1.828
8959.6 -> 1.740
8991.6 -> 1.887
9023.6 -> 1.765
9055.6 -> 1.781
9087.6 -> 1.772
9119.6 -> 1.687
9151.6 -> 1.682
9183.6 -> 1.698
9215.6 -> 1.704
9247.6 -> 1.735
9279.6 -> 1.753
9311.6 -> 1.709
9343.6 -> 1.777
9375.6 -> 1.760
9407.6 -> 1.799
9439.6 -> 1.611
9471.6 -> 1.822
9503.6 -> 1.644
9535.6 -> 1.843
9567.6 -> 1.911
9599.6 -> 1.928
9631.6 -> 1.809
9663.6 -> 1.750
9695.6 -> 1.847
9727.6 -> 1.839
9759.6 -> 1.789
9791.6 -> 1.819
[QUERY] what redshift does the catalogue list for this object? 0.47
